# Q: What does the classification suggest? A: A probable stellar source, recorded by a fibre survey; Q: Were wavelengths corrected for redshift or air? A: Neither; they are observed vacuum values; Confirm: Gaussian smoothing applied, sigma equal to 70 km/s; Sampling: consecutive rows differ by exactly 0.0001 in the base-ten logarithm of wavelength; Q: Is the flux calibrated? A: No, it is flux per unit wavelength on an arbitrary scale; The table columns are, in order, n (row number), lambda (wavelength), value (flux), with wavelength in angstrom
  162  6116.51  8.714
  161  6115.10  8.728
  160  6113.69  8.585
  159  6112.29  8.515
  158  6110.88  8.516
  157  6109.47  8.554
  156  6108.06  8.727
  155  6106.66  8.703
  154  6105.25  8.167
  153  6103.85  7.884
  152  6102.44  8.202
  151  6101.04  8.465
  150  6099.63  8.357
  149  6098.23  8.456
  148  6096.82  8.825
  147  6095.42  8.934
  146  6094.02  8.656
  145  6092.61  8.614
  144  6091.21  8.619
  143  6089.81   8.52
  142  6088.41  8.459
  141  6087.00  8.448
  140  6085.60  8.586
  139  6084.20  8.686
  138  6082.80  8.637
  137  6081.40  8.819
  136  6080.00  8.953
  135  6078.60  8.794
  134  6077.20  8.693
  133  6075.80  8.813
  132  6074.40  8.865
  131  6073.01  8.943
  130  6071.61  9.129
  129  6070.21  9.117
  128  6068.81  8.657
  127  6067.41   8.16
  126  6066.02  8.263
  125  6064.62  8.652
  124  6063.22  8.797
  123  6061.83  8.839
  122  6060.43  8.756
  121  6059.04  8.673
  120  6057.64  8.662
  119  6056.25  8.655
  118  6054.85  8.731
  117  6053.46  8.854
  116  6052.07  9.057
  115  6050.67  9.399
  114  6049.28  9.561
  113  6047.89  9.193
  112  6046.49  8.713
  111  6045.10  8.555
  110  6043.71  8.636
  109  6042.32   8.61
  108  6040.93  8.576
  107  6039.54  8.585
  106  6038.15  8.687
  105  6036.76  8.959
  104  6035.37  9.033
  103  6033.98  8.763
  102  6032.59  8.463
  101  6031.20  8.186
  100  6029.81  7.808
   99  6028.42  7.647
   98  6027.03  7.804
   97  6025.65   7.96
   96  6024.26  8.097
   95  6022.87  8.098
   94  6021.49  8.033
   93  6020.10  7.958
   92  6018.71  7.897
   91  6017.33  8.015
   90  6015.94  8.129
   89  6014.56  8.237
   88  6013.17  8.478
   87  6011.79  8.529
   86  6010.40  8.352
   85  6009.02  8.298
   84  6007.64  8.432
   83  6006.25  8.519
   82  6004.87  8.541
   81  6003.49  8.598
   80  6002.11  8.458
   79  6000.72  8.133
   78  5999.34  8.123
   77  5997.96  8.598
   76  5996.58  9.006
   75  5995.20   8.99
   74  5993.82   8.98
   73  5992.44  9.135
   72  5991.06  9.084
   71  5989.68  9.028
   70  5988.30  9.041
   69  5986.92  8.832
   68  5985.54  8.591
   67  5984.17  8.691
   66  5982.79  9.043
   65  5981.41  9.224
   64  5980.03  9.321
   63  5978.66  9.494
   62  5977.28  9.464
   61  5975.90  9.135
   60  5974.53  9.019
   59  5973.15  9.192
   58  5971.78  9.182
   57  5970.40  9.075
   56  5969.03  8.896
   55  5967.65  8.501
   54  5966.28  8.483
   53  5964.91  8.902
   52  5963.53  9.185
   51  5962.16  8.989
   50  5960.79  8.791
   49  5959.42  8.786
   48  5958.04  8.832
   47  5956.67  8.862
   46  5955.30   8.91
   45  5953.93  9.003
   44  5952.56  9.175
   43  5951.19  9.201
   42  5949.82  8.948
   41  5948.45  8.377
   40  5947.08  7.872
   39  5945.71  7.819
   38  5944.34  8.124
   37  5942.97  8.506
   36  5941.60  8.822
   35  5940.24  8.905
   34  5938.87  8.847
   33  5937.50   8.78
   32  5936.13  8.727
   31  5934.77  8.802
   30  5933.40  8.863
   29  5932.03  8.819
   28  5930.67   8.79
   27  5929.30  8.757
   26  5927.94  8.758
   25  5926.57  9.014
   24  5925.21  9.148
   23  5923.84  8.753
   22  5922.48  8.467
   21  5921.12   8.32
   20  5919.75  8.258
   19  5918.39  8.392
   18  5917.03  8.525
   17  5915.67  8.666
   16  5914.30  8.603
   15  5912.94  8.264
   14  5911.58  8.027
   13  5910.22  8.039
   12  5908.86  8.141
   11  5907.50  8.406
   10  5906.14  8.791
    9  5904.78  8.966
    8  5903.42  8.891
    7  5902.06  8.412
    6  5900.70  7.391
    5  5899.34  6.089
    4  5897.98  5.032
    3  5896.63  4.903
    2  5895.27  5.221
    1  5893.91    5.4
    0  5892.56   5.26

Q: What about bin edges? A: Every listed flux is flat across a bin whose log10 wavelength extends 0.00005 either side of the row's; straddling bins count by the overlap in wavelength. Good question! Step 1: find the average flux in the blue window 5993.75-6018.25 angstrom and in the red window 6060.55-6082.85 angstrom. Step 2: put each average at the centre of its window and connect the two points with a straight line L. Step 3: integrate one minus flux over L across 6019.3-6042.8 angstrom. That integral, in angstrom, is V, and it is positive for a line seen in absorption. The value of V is 0.7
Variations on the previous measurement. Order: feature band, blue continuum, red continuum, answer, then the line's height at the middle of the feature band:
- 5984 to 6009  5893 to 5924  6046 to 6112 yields -1.5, 8.22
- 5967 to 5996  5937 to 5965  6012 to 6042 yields -1.7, 8.55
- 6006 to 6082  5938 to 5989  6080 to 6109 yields 0.9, 8.67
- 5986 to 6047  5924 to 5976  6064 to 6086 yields 2.1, 8.77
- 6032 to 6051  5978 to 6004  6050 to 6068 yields -0.1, 8.77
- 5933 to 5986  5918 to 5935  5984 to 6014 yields -1.1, 8.68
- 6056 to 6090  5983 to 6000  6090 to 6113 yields -0.4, 8.6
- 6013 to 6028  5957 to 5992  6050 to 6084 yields 1.4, 8.89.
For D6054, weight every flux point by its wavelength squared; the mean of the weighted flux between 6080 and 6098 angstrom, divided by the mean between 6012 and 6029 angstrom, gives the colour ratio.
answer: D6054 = 1.1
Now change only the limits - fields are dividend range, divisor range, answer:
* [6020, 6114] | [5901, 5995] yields 1.02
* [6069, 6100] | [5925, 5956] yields 1.05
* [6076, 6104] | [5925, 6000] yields 1.01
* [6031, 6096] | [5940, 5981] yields 1.02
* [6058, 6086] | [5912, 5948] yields 1.07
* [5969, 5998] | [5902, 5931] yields 1.08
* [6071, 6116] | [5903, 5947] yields 1.06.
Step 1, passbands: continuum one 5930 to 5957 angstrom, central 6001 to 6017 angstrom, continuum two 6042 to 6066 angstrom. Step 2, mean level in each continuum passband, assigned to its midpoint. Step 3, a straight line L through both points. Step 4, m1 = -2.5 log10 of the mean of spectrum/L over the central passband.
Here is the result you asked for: 0.049 mag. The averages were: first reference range 8.71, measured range 8.4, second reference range 8.83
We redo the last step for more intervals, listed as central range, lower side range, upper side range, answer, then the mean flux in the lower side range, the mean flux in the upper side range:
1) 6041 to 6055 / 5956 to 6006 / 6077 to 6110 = -0.028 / 8.89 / 8.57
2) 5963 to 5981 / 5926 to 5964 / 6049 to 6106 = -0.040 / 8.76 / 8.68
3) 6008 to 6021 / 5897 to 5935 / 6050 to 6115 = 0.039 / 8.3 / 8.66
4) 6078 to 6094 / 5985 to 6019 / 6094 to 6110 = -0.018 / 8.57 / 8.49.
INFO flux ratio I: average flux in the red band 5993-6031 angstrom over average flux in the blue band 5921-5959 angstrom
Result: 0.95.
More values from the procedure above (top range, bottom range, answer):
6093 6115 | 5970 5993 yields 0.94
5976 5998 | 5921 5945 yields 1.03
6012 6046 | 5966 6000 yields 0.93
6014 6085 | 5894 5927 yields 1.09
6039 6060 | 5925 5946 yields 1.01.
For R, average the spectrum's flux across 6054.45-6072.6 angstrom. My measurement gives 8.7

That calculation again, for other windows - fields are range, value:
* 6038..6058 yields 8.84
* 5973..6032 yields 8.55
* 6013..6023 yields 8.09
